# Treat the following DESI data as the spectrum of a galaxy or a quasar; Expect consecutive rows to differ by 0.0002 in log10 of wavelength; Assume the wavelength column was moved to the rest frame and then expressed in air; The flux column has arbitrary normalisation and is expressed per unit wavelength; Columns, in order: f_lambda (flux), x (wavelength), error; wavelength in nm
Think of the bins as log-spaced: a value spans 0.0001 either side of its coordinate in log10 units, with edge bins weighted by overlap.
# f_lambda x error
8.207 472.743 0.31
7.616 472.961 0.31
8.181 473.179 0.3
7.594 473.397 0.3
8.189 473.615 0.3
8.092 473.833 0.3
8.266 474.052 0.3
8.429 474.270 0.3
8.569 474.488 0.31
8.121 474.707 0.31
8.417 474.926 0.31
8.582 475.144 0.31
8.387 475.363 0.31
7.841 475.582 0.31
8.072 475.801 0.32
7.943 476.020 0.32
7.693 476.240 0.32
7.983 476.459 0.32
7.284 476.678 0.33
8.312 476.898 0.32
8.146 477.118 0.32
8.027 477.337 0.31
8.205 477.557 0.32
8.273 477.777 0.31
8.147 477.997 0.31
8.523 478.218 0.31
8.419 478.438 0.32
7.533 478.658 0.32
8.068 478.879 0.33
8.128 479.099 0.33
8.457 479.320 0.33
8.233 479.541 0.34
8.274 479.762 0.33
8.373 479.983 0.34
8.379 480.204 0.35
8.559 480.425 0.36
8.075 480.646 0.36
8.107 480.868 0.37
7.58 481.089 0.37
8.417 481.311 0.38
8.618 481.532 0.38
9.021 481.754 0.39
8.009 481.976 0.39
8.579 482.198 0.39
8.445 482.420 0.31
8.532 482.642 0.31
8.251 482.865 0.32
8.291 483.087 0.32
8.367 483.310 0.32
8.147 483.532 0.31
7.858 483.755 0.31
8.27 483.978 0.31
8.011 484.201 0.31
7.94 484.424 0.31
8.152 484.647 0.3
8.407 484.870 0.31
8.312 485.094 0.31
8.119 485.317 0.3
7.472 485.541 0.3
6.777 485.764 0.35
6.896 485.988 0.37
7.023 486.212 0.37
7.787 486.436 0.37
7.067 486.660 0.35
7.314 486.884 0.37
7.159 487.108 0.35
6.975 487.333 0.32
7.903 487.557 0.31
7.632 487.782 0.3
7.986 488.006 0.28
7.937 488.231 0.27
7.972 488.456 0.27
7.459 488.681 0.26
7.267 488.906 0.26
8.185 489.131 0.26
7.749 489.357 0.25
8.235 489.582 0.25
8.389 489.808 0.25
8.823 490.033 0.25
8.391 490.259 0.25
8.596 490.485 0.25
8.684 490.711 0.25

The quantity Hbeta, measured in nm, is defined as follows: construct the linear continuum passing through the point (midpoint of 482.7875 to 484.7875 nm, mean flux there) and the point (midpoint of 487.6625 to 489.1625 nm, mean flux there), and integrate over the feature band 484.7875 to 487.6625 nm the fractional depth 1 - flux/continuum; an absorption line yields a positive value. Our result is 0.17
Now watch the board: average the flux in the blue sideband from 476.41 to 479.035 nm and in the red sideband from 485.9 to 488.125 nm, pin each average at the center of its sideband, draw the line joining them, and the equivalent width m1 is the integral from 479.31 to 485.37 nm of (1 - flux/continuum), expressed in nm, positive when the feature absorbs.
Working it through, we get -0.43 nm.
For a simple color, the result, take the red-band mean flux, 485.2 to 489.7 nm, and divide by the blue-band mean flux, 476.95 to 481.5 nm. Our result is 0.92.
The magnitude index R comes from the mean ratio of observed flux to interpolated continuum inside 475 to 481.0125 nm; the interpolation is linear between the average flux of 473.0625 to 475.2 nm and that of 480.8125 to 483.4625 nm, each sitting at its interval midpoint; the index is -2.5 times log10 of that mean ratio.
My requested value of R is 0.02 mag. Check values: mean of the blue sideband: 8.23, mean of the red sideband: 8.36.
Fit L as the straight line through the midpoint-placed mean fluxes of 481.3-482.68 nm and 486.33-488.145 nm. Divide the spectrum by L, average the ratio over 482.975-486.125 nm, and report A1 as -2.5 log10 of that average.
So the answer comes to 0.01 mag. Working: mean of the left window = 8.53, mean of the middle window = 7.92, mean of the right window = 7.49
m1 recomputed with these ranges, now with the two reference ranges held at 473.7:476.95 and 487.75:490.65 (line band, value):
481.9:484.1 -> -0.05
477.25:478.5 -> -0.02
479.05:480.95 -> -0.04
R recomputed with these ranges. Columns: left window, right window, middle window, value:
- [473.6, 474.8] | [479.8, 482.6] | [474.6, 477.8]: 0.03 mag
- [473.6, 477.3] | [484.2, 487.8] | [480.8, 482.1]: -0.07 mag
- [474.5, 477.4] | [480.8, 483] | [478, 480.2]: 0.00 mag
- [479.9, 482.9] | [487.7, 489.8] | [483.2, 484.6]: 0.01 mag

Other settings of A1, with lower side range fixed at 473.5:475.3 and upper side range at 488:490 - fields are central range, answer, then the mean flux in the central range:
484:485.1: -0.01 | 8.16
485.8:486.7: 0.12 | 7.17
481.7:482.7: -0.05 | 8.49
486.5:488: 0.08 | 7.4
